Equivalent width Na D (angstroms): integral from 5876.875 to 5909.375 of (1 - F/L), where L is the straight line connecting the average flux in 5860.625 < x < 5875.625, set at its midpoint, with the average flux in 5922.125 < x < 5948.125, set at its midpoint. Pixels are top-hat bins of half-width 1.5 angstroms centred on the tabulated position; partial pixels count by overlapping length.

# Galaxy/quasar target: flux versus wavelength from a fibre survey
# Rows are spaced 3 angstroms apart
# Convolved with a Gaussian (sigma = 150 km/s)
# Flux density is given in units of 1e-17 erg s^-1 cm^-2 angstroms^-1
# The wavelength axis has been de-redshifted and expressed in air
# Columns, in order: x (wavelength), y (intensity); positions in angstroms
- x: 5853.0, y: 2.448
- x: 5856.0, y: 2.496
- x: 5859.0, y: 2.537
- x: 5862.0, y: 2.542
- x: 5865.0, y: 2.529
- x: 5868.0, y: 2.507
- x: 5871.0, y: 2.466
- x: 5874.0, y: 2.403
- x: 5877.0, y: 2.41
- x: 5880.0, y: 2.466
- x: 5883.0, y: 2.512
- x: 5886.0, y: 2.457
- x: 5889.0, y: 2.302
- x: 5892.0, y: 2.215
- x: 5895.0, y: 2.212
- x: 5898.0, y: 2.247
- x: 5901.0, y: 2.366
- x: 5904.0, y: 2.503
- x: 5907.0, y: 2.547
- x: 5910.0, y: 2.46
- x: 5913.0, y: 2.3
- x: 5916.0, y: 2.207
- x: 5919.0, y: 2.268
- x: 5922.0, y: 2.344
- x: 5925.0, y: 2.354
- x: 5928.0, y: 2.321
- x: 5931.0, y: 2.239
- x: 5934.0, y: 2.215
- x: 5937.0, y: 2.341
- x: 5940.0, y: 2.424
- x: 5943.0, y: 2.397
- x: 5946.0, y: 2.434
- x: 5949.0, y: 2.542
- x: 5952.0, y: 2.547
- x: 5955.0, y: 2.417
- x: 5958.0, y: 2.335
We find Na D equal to 0.7 angstroms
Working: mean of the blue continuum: 2.49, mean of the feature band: 2.39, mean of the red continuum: 2.35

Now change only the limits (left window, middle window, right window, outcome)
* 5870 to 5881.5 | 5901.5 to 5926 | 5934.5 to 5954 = 0.62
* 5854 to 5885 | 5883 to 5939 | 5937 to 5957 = 3.00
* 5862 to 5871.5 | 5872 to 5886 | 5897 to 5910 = 0.19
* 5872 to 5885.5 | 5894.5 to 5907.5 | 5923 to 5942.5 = 0.12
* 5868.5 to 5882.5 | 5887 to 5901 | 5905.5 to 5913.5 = 1.06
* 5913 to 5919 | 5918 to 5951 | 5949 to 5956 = 0.24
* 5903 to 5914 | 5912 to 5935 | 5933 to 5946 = 1.22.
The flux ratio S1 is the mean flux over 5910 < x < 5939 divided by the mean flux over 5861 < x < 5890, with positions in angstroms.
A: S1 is 0.9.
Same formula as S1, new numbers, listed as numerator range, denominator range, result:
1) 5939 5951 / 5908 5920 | 1.06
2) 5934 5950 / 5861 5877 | 0.97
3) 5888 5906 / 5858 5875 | 0.93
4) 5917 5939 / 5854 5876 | 0.92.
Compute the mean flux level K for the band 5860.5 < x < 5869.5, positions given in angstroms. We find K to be 2.53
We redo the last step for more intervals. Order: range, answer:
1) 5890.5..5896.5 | 2.21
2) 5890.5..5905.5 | 2.31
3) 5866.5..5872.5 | 2.49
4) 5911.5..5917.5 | 2.25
